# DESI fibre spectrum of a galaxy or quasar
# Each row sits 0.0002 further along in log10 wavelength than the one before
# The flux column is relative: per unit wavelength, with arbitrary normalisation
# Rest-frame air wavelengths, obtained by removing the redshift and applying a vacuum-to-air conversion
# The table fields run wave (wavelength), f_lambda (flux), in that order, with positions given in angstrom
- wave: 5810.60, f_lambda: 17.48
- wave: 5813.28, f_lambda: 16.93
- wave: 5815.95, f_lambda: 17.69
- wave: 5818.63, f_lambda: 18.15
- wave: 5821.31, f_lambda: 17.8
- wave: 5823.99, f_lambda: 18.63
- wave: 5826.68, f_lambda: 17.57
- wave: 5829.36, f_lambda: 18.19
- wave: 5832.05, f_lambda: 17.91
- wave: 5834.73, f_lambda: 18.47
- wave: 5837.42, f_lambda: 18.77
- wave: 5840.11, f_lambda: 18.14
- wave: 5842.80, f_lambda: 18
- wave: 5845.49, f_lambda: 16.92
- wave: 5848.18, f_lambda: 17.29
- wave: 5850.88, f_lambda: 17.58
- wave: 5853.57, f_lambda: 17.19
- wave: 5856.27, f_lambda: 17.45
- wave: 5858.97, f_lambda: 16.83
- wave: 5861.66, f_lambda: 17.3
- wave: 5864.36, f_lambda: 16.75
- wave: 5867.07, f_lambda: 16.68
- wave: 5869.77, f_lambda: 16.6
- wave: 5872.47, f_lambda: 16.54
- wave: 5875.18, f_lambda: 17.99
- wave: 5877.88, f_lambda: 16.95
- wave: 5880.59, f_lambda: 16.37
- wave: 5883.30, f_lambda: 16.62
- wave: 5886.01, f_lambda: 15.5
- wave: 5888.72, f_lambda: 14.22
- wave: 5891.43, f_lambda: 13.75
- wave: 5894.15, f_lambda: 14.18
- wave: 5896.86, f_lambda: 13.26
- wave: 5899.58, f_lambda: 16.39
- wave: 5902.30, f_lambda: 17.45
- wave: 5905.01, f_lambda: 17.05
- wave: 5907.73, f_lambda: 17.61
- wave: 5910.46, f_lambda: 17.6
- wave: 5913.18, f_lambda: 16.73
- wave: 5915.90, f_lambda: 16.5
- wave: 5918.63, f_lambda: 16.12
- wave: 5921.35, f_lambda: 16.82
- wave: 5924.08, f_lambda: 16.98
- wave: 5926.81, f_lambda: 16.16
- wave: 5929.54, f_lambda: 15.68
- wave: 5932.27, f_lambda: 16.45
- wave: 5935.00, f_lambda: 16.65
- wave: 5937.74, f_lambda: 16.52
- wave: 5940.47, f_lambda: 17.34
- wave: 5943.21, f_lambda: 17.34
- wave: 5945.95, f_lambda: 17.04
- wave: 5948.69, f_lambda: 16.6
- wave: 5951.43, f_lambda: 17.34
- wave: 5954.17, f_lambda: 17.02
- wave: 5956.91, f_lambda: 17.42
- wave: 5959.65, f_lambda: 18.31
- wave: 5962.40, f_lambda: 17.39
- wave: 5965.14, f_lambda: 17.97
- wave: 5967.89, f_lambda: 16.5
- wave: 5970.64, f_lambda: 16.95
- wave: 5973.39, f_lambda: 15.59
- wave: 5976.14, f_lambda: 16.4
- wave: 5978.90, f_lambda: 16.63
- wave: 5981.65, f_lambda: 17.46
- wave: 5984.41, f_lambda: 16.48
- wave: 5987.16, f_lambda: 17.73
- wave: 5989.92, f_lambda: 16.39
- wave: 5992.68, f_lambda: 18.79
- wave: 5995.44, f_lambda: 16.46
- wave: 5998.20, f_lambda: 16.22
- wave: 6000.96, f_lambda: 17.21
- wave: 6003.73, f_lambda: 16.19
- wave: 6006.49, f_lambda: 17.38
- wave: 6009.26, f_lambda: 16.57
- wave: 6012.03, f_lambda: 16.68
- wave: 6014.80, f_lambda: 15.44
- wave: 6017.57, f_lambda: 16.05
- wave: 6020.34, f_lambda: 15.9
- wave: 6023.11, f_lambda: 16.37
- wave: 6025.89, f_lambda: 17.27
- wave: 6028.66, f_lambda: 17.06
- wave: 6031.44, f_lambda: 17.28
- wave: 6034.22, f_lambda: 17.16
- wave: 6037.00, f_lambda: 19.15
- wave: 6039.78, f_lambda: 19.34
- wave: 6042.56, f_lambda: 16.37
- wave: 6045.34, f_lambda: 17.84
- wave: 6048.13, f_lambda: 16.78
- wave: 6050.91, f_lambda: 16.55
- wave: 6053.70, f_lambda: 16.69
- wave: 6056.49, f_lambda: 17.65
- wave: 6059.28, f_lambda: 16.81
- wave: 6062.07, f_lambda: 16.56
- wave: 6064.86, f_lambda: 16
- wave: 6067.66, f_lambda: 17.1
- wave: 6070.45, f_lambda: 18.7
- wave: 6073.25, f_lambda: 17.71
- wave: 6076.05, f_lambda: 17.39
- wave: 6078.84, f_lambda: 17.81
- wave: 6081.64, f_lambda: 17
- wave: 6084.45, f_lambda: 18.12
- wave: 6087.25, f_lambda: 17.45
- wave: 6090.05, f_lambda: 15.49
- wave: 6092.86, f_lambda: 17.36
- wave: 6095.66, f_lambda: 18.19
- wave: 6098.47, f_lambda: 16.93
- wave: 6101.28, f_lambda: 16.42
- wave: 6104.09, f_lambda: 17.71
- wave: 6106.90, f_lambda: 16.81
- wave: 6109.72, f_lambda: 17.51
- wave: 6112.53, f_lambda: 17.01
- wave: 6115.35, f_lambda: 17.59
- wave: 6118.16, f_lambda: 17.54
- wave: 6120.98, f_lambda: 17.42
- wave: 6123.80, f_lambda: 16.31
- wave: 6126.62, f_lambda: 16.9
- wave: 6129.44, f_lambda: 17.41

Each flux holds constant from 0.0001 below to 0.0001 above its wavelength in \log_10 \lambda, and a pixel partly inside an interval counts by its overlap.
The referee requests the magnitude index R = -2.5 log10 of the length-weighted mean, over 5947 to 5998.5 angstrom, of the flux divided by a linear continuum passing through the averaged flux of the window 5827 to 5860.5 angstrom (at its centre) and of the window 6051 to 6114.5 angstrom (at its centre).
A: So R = 0.024 mag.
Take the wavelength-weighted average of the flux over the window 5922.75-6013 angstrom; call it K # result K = 16.9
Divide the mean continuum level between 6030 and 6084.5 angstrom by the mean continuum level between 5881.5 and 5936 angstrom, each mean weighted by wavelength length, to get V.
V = 1.08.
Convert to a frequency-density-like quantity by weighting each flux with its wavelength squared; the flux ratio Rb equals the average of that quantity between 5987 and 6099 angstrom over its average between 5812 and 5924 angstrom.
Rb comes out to 1.07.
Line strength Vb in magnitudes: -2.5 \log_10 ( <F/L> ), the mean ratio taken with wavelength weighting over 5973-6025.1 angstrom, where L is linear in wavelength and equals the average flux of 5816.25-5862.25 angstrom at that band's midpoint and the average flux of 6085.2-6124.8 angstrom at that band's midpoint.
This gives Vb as 0.05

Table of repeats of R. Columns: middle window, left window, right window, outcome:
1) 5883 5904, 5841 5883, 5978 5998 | 0.13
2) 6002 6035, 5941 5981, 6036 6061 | 0.04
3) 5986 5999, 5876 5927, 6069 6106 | -0.03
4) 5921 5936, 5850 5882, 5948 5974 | 0.04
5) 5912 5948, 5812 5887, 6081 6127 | 0.04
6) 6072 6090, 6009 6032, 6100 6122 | -0.03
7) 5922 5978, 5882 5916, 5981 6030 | -0.04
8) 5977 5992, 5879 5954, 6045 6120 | -0.02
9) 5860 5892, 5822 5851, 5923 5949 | 0.07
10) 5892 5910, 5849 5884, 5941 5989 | 0.07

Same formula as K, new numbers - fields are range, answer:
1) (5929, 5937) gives 16.3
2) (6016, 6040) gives 17.2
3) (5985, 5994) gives 17.5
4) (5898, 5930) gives 16.8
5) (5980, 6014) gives 16.9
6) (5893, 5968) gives 16.7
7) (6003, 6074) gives 17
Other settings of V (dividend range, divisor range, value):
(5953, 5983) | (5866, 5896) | 1.07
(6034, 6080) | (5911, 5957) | 1.04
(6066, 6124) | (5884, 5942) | 1.07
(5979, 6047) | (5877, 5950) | 1.05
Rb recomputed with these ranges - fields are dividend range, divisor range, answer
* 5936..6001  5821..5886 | 1.02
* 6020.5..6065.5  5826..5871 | 1.05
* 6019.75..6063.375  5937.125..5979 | 1.04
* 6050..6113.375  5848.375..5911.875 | 1.12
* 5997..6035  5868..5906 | 1.09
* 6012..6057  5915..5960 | 1.05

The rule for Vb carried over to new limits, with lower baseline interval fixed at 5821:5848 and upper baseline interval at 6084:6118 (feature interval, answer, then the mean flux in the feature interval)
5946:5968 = 0.02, 17.4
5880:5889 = 0.13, 15.8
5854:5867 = 0.06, 17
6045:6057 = 0.02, 17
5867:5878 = 0.06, 17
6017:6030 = 0.06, 16.6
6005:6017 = 0.06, 16.5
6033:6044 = -0.04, 18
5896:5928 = 0.07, 16.6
